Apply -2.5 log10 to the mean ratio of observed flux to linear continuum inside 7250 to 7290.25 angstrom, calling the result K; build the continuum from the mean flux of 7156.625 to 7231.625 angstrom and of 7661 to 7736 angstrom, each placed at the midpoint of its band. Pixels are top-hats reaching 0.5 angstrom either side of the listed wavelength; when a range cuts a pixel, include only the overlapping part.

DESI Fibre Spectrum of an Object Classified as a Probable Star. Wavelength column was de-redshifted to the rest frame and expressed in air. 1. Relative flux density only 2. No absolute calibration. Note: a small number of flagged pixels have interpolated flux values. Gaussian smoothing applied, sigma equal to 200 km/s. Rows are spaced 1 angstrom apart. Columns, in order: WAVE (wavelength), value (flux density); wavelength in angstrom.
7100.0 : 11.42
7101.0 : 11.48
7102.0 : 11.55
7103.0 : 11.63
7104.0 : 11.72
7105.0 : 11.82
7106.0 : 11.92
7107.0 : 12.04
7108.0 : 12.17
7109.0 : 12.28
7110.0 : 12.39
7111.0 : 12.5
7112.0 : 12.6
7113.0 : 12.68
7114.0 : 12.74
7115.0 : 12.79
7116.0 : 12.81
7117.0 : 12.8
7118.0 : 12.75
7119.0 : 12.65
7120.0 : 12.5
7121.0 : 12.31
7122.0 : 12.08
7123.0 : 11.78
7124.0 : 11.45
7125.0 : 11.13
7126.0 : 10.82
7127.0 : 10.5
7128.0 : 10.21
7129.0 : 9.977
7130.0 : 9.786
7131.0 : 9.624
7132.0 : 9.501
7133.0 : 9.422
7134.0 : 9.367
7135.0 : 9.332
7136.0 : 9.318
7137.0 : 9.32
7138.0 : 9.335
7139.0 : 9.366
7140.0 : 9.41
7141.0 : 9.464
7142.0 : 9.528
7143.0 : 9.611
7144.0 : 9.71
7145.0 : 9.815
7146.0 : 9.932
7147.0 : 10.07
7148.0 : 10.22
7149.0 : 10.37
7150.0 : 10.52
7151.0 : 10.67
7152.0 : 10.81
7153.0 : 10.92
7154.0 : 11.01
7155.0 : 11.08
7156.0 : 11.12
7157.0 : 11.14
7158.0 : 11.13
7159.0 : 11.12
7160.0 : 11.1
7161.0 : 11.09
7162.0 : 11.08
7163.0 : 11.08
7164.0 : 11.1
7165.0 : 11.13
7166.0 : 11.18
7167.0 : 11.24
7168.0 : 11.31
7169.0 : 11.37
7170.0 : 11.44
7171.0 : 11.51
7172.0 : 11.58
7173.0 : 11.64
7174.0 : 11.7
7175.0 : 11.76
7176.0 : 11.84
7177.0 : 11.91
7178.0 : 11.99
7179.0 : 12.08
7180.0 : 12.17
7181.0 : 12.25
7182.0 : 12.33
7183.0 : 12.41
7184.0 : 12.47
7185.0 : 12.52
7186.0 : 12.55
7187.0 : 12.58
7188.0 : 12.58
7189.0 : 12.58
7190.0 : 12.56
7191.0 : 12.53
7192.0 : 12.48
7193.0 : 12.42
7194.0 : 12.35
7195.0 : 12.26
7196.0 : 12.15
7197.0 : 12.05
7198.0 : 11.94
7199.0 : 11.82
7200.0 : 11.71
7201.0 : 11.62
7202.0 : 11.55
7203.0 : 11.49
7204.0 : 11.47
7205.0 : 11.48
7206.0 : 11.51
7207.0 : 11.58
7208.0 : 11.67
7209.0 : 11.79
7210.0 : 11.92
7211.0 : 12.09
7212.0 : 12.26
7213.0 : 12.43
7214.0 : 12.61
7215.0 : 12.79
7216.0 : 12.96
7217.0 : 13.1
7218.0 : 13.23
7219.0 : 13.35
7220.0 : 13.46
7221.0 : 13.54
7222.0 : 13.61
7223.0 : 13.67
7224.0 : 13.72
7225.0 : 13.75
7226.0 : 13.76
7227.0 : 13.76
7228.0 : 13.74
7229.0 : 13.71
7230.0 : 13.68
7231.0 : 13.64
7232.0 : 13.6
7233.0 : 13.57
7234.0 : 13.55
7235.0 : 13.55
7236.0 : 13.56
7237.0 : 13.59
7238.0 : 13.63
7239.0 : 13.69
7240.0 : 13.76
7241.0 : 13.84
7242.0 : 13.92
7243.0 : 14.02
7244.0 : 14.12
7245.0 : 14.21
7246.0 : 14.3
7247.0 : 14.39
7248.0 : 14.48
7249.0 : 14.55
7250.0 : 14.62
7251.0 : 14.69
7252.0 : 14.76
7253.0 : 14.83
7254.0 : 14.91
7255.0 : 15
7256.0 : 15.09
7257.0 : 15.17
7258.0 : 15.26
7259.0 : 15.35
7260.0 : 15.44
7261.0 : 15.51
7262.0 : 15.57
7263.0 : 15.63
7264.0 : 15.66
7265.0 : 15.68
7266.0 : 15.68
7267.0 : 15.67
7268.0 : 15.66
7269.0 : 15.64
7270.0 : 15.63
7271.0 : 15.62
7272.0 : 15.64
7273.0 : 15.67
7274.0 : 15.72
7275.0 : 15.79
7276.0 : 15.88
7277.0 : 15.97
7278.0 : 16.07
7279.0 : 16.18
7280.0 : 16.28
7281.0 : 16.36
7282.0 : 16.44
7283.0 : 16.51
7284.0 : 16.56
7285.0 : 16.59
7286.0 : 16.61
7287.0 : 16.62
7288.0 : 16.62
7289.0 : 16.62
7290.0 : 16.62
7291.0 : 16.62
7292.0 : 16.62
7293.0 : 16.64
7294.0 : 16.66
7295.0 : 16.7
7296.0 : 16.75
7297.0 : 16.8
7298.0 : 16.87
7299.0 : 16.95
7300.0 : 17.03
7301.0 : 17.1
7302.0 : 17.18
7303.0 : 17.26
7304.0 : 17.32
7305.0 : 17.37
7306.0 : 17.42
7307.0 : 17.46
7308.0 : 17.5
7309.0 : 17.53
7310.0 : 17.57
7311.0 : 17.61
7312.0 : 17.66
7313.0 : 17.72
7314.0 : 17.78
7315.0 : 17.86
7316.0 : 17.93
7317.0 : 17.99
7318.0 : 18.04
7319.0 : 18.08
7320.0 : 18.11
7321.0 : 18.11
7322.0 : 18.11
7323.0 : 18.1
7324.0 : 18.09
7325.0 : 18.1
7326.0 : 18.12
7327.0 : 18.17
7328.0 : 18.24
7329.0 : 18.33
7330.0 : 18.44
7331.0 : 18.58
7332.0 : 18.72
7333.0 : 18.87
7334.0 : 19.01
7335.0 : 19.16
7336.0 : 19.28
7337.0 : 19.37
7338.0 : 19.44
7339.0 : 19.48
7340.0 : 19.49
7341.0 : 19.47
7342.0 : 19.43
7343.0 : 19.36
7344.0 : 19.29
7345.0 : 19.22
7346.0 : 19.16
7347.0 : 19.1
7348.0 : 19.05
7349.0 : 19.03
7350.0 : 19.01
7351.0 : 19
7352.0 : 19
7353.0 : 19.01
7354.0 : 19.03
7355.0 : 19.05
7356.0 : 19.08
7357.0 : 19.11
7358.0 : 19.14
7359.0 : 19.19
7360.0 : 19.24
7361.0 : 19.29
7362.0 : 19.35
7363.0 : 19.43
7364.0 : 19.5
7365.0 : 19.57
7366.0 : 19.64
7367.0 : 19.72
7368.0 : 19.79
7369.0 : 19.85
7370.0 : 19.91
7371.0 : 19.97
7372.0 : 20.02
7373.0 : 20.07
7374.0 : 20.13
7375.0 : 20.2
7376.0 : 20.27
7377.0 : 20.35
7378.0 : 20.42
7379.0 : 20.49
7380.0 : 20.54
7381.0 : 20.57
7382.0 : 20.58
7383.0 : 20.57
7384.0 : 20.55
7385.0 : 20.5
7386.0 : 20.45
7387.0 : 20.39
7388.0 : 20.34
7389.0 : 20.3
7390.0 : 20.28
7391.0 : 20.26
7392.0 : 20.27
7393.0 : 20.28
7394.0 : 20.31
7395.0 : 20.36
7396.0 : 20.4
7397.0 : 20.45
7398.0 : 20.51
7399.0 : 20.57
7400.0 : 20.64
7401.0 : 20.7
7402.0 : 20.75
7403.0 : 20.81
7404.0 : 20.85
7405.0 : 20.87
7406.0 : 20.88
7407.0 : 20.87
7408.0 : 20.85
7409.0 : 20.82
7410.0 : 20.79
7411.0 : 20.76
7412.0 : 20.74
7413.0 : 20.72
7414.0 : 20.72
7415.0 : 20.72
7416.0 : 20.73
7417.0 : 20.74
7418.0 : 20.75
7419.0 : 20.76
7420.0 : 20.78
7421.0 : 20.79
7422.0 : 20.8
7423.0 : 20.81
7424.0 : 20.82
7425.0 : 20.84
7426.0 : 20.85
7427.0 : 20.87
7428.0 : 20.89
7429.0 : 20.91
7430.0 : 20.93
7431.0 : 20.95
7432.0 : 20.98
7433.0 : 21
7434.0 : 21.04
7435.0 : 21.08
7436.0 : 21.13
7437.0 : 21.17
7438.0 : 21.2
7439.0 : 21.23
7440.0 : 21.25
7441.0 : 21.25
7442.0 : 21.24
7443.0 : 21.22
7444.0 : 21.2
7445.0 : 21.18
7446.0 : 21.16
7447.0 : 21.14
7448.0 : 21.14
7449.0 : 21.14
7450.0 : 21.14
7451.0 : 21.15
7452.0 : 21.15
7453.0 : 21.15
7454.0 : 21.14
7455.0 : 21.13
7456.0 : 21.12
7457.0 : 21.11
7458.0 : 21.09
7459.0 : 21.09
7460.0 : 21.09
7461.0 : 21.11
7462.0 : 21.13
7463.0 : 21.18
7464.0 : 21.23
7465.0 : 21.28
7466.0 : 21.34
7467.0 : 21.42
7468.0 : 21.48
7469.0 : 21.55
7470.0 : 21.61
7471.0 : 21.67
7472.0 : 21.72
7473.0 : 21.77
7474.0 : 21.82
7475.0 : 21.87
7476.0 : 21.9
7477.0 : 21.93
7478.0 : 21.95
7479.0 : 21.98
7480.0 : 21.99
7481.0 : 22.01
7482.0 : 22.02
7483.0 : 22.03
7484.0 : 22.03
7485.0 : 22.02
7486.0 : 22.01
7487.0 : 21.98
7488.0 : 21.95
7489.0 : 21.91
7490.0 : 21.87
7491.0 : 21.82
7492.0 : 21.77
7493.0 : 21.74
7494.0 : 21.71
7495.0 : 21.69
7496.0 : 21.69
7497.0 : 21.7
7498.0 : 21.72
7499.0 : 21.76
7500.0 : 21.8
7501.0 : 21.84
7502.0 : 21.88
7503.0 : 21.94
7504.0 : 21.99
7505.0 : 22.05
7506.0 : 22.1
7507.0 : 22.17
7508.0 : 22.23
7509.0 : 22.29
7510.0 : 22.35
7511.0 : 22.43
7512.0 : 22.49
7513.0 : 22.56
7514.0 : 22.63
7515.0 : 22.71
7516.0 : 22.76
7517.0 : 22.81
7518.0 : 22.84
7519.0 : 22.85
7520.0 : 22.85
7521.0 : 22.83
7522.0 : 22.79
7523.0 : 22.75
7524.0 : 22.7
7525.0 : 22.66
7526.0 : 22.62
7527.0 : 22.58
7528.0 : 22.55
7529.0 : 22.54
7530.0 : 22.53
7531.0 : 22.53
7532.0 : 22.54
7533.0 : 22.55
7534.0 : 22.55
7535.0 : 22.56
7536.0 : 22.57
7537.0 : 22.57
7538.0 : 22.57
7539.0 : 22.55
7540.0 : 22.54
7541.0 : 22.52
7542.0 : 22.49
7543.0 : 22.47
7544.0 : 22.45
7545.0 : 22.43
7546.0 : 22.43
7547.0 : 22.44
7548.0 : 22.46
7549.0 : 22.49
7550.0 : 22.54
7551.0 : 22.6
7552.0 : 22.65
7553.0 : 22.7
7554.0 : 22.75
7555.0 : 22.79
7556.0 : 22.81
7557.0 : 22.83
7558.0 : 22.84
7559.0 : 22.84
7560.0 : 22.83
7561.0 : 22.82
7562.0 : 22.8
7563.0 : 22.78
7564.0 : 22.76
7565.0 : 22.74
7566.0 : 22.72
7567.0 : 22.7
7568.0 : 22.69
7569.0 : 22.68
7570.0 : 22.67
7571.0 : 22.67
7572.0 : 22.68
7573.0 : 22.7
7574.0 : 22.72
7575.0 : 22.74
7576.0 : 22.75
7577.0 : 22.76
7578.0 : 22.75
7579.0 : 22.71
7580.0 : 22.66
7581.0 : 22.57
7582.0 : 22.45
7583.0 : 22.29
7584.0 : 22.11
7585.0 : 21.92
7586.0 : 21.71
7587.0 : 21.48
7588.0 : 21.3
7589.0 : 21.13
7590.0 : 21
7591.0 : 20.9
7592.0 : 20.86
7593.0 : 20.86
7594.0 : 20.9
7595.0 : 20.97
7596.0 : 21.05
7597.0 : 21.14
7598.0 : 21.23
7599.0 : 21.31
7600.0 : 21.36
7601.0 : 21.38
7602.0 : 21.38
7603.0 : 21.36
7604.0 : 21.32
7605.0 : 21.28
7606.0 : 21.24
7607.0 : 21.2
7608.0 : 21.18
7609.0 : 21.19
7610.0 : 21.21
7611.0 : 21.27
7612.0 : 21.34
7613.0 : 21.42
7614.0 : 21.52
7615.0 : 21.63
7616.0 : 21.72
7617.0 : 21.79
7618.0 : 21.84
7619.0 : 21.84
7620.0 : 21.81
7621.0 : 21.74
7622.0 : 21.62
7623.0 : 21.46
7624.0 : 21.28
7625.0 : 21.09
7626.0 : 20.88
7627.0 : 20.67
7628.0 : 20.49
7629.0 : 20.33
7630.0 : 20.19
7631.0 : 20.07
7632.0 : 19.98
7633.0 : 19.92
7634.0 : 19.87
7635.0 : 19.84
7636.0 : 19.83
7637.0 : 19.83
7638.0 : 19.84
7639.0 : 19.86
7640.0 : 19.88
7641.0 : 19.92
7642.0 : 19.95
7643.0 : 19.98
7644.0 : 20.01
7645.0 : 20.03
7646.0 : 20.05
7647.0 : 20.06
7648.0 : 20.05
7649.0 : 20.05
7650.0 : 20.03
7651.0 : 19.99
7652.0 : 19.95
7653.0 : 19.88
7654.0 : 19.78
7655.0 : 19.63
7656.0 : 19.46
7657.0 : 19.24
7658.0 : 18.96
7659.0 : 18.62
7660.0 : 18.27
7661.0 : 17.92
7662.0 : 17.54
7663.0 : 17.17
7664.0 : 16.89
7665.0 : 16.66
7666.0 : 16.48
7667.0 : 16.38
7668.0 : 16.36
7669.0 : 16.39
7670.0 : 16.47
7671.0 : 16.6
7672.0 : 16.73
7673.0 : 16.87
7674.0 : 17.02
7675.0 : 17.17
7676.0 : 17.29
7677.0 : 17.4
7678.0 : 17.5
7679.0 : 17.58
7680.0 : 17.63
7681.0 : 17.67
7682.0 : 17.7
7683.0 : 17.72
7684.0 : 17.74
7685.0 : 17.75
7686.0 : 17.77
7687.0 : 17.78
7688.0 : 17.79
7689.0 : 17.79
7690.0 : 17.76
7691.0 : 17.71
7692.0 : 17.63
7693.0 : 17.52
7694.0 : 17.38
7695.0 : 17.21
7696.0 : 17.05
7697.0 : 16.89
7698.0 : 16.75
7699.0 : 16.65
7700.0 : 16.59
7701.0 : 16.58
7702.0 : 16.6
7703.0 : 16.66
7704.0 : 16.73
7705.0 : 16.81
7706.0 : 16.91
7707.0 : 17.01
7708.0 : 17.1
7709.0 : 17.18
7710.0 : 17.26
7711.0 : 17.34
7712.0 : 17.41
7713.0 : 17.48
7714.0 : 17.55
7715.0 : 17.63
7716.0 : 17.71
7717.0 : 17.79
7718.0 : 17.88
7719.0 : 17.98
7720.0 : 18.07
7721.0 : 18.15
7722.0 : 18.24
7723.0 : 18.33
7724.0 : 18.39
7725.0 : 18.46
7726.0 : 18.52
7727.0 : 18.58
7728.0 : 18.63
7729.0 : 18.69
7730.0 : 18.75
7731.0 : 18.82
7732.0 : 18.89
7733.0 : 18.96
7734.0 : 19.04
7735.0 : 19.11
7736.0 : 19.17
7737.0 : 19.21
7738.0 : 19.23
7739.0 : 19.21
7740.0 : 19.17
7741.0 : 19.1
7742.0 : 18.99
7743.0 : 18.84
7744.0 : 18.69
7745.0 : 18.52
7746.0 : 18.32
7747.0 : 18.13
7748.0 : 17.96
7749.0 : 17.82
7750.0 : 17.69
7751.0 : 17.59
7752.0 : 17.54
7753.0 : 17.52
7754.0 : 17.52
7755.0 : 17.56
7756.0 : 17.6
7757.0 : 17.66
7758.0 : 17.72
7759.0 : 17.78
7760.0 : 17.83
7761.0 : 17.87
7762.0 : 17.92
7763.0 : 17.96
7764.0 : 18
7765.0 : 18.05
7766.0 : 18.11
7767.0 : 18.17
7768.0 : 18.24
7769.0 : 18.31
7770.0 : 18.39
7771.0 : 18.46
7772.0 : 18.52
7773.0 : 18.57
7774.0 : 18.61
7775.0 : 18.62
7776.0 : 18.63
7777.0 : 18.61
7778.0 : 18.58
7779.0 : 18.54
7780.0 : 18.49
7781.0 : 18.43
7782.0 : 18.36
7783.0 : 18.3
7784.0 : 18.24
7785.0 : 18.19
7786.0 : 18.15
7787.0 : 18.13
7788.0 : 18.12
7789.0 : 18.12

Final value -0.21 mag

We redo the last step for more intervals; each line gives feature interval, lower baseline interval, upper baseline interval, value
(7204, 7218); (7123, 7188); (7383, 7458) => 0.07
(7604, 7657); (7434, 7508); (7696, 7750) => -0.07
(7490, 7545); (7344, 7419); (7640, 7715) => -0.17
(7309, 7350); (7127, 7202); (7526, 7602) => -0.18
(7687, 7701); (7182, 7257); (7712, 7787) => 0.03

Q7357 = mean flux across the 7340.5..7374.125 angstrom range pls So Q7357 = 19.4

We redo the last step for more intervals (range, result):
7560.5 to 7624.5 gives 21.8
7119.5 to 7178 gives 10.7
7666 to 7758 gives 17.7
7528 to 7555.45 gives 22.5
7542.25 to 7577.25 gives 22.7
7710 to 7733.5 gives 18.2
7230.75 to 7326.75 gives 16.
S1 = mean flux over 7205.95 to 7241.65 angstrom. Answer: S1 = 13.2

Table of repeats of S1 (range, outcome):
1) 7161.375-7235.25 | 12.4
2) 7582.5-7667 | 20.4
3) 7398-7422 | 20.8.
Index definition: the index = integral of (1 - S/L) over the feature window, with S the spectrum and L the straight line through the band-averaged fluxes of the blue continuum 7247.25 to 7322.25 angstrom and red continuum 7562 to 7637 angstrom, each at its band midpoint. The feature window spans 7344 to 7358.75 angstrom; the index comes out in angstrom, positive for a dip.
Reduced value -1.3 angstrom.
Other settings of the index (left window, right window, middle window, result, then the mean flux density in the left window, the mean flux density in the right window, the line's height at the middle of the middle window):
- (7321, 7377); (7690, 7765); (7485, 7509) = -4.1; 19.2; 17.9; 18.7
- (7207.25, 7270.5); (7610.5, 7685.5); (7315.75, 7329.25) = -2.7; 14.1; 19.3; 15.1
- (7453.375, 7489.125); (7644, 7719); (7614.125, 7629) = -2.0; 21.6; 17.8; 18.8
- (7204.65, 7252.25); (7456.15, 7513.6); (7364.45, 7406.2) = -4.1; 13.4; 21.8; 18.5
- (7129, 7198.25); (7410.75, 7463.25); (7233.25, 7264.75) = -0.8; 11.1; 21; 14.2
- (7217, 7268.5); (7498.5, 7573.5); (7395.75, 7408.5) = -1.3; 14.3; 22.5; 18.8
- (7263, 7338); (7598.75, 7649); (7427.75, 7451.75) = -3.1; 17.2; 20.8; 18.7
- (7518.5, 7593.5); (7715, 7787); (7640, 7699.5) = 5.9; 22.5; 18.3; 20.1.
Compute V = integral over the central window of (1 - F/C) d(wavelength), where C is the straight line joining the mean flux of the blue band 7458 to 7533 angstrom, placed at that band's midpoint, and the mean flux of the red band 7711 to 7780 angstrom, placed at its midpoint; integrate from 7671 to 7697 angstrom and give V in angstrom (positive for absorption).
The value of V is 2.4 angstrom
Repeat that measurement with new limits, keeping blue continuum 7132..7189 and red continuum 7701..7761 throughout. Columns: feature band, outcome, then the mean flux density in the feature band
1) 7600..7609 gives -2.6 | 21.3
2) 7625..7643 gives -3.5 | 20.1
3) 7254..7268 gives -3.7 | 15.4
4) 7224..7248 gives -3.8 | 13.8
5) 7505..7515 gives -4.6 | 22.4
